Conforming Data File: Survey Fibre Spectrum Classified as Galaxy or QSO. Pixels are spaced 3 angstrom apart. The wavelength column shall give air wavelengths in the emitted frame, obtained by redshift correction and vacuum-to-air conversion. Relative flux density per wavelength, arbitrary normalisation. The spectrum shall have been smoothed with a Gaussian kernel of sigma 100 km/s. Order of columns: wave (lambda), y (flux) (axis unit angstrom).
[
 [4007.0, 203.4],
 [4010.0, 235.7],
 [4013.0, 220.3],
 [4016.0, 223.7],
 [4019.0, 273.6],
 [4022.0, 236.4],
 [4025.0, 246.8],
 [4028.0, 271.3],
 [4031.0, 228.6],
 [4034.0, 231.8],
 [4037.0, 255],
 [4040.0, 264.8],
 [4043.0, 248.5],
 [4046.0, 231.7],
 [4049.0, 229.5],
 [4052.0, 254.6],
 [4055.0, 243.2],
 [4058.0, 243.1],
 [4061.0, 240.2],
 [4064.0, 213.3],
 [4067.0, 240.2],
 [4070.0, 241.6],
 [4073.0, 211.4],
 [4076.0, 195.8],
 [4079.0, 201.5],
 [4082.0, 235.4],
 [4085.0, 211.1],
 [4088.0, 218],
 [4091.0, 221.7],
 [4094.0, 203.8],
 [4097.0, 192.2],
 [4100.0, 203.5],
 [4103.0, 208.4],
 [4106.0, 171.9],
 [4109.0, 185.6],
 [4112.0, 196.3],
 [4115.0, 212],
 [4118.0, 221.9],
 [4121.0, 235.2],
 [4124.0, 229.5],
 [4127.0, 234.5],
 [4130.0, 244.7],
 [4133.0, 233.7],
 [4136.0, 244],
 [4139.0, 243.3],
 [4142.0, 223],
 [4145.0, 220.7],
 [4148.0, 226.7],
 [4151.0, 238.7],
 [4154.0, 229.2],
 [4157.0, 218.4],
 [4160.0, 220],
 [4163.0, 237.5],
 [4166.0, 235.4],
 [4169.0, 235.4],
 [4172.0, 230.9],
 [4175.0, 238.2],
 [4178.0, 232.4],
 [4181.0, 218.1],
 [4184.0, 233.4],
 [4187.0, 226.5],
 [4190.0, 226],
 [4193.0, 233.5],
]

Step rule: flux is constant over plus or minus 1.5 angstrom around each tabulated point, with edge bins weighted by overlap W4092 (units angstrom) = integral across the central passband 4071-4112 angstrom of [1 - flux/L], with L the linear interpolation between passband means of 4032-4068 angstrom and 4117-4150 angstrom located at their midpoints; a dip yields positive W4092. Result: 5.6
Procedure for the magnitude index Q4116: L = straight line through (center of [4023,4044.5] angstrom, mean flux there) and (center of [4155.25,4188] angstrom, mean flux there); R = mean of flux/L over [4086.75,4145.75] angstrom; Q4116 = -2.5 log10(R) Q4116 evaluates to 0.10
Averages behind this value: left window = 249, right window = 230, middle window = 217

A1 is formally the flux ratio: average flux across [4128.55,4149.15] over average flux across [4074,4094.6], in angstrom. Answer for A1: 1.1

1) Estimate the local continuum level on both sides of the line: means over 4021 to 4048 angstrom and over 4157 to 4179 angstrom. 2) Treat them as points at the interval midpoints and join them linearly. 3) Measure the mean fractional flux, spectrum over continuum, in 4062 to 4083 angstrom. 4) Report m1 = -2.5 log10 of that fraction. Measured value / 0.10 mag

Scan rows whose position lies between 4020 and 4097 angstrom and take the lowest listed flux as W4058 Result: 192.2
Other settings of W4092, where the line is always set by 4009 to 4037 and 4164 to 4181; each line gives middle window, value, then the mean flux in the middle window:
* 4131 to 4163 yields 0.6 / 230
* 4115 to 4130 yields 0.4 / 230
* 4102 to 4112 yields 2.0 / 189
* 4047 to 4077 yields 1.0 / 232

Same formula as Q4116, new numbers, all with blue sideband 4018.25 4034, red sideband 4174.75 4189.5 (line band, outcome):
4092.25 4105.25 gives 0.191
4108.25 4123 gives 0.121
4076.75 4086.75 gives 0.128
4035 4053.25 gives -0.003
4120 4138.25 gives -0.008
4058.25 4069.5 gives 0.046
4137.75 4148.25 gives 0.025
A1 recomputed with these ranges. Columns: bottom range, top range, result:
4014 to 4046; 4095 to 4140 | 0.88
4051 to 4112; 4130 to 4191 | 1.07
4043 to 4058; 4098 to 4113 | 0.80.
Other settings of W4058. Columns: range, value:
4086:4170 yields 171.9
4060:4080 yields 195.8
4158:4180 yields 220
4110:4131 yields 196.3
